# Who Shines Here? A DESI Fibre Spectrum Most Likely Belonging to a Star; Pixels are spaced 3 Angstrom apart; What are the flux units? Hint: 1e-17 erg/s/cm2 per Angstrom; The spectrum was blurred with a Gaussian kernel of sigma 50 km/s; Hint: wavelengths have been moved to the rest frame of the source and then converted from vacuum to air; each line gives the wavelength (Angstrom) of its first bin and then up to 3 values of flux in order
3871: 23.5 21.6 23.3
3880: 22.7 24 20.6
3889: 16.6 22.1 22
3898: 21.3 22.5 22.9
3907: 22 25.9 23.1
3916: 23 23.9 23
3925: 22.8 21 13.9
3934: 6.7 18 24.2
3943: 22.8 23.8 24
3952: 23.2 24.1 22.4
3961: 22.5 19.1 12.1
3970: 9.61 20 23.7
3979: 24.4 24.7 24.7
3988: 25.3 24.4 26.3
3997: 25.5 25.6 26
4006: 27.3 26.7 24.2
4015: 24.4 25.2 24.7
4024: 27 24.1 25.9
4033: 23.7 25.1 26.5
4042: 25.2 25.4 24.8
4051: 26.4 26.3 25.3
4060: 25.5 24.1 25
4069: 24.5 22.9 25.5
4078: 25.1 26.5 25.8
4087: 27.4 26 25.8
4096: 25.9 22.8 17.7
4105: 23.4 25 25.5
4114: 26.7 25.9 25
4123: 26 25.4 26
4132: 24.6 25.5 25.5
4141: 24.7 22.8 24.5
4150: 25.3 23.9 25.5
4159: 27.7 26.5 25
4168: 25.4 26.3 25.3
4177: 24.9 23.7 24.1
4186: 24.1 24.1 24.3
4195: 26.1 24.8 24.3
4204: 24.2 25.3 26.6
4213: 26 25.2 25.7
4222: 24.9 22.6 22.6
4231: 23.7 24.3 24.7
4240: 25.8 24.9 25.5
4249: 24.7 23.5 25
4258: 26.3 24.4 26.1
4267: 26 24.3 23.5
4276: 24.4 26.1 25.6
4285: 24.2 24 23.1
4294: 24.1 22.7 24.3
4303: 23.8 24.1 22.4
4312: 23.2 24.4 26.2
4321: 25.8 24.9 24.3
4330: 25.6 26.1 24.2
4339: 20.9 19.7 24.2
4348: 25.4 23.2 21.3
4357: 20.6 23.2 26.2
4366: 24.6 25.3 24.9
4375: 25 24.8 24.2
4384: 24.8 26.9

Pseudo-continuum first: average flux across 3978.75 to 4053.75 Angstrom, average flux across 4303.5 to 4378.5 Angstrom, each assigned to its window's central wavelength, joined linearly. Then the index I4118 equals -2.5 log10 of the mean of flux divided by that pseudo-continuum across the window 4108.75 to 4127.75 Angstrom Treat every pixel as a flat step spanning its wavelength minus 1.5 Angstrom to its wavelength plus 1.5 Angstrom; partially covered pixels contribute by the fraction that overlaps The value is -0.033 mag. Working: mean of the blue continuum 25.4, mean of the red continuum 24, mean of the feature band 25.7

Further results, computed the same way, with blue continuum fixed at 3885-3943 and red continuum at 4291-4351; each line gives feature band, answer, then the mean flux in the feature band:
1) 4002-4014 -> -0.201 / 26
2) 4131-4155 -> -0.092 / 24.6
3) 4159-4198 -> -0.100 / 25.1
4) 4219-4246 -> -0.048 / 24.3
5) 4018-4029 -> -0.166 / 25.3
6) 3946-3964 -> -0.087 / 22.9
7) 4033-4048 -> -0.160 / 25.3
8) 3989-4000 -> -0.183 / 25.4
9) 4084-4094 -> -0.186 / 26.3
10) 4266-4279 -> -0.048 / 24.7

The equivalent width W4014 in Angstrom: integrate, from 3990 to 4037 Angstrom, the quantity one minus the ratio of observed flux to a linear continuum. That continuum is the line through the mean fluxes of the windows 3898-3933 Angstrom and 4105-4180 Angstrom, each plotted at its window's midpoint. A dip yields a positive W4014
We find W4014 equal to -4.06 Angstrom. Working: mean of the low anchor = 21.9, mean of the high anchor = 25.3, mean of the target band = 25.4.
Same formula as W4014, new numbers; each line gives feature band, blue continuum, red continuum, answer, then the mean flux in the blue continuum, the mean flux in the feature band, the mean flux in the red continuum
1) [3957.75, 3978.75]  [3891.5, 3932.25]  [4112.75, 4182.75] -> 3.94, 22.2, 18.6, 25.3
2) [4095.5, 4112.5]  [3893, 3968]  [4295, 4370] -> -0.64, 21.3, 23.2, 23.9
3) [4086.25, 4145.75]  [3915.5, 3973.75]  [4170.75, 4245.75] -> -4.63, 20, 24.8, 24.7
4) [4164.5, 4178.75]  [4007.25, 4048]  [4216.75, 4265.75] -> -0.29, 25.2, 25.4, 24.7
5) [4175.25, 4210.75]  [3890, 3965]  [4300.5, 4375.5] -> -2.37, 21.6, 24.7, 24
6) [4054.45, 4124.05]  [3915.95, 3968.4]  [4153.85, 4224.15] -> -4.91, 20.5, 24.9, 25.2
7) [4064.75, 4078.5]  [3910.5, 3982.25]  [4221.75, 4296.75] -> -1.45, 20.7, 24.6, 24.5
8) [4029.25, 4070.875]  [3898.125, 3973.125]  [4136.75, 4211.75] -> -4.54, 20.7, 25.2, 25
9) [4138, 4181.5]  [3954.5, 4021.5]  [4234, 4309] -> -2.01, 23.1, 25.1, 24.6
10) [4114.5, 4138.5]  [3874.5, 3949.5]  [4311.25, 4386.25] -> -2.93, 21.4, 25.5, 24.2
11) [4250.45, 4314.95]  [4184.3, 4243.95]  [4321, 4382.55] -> 0.01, 24.7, 24.3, 24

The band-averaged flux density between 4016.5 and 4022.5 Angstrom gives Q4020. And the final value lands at 24.9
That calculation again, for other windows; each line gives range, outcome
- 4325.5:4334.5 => 25.3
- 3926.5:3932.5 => 17.4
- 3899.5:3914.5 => 23.3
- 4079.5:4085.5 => 26.2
